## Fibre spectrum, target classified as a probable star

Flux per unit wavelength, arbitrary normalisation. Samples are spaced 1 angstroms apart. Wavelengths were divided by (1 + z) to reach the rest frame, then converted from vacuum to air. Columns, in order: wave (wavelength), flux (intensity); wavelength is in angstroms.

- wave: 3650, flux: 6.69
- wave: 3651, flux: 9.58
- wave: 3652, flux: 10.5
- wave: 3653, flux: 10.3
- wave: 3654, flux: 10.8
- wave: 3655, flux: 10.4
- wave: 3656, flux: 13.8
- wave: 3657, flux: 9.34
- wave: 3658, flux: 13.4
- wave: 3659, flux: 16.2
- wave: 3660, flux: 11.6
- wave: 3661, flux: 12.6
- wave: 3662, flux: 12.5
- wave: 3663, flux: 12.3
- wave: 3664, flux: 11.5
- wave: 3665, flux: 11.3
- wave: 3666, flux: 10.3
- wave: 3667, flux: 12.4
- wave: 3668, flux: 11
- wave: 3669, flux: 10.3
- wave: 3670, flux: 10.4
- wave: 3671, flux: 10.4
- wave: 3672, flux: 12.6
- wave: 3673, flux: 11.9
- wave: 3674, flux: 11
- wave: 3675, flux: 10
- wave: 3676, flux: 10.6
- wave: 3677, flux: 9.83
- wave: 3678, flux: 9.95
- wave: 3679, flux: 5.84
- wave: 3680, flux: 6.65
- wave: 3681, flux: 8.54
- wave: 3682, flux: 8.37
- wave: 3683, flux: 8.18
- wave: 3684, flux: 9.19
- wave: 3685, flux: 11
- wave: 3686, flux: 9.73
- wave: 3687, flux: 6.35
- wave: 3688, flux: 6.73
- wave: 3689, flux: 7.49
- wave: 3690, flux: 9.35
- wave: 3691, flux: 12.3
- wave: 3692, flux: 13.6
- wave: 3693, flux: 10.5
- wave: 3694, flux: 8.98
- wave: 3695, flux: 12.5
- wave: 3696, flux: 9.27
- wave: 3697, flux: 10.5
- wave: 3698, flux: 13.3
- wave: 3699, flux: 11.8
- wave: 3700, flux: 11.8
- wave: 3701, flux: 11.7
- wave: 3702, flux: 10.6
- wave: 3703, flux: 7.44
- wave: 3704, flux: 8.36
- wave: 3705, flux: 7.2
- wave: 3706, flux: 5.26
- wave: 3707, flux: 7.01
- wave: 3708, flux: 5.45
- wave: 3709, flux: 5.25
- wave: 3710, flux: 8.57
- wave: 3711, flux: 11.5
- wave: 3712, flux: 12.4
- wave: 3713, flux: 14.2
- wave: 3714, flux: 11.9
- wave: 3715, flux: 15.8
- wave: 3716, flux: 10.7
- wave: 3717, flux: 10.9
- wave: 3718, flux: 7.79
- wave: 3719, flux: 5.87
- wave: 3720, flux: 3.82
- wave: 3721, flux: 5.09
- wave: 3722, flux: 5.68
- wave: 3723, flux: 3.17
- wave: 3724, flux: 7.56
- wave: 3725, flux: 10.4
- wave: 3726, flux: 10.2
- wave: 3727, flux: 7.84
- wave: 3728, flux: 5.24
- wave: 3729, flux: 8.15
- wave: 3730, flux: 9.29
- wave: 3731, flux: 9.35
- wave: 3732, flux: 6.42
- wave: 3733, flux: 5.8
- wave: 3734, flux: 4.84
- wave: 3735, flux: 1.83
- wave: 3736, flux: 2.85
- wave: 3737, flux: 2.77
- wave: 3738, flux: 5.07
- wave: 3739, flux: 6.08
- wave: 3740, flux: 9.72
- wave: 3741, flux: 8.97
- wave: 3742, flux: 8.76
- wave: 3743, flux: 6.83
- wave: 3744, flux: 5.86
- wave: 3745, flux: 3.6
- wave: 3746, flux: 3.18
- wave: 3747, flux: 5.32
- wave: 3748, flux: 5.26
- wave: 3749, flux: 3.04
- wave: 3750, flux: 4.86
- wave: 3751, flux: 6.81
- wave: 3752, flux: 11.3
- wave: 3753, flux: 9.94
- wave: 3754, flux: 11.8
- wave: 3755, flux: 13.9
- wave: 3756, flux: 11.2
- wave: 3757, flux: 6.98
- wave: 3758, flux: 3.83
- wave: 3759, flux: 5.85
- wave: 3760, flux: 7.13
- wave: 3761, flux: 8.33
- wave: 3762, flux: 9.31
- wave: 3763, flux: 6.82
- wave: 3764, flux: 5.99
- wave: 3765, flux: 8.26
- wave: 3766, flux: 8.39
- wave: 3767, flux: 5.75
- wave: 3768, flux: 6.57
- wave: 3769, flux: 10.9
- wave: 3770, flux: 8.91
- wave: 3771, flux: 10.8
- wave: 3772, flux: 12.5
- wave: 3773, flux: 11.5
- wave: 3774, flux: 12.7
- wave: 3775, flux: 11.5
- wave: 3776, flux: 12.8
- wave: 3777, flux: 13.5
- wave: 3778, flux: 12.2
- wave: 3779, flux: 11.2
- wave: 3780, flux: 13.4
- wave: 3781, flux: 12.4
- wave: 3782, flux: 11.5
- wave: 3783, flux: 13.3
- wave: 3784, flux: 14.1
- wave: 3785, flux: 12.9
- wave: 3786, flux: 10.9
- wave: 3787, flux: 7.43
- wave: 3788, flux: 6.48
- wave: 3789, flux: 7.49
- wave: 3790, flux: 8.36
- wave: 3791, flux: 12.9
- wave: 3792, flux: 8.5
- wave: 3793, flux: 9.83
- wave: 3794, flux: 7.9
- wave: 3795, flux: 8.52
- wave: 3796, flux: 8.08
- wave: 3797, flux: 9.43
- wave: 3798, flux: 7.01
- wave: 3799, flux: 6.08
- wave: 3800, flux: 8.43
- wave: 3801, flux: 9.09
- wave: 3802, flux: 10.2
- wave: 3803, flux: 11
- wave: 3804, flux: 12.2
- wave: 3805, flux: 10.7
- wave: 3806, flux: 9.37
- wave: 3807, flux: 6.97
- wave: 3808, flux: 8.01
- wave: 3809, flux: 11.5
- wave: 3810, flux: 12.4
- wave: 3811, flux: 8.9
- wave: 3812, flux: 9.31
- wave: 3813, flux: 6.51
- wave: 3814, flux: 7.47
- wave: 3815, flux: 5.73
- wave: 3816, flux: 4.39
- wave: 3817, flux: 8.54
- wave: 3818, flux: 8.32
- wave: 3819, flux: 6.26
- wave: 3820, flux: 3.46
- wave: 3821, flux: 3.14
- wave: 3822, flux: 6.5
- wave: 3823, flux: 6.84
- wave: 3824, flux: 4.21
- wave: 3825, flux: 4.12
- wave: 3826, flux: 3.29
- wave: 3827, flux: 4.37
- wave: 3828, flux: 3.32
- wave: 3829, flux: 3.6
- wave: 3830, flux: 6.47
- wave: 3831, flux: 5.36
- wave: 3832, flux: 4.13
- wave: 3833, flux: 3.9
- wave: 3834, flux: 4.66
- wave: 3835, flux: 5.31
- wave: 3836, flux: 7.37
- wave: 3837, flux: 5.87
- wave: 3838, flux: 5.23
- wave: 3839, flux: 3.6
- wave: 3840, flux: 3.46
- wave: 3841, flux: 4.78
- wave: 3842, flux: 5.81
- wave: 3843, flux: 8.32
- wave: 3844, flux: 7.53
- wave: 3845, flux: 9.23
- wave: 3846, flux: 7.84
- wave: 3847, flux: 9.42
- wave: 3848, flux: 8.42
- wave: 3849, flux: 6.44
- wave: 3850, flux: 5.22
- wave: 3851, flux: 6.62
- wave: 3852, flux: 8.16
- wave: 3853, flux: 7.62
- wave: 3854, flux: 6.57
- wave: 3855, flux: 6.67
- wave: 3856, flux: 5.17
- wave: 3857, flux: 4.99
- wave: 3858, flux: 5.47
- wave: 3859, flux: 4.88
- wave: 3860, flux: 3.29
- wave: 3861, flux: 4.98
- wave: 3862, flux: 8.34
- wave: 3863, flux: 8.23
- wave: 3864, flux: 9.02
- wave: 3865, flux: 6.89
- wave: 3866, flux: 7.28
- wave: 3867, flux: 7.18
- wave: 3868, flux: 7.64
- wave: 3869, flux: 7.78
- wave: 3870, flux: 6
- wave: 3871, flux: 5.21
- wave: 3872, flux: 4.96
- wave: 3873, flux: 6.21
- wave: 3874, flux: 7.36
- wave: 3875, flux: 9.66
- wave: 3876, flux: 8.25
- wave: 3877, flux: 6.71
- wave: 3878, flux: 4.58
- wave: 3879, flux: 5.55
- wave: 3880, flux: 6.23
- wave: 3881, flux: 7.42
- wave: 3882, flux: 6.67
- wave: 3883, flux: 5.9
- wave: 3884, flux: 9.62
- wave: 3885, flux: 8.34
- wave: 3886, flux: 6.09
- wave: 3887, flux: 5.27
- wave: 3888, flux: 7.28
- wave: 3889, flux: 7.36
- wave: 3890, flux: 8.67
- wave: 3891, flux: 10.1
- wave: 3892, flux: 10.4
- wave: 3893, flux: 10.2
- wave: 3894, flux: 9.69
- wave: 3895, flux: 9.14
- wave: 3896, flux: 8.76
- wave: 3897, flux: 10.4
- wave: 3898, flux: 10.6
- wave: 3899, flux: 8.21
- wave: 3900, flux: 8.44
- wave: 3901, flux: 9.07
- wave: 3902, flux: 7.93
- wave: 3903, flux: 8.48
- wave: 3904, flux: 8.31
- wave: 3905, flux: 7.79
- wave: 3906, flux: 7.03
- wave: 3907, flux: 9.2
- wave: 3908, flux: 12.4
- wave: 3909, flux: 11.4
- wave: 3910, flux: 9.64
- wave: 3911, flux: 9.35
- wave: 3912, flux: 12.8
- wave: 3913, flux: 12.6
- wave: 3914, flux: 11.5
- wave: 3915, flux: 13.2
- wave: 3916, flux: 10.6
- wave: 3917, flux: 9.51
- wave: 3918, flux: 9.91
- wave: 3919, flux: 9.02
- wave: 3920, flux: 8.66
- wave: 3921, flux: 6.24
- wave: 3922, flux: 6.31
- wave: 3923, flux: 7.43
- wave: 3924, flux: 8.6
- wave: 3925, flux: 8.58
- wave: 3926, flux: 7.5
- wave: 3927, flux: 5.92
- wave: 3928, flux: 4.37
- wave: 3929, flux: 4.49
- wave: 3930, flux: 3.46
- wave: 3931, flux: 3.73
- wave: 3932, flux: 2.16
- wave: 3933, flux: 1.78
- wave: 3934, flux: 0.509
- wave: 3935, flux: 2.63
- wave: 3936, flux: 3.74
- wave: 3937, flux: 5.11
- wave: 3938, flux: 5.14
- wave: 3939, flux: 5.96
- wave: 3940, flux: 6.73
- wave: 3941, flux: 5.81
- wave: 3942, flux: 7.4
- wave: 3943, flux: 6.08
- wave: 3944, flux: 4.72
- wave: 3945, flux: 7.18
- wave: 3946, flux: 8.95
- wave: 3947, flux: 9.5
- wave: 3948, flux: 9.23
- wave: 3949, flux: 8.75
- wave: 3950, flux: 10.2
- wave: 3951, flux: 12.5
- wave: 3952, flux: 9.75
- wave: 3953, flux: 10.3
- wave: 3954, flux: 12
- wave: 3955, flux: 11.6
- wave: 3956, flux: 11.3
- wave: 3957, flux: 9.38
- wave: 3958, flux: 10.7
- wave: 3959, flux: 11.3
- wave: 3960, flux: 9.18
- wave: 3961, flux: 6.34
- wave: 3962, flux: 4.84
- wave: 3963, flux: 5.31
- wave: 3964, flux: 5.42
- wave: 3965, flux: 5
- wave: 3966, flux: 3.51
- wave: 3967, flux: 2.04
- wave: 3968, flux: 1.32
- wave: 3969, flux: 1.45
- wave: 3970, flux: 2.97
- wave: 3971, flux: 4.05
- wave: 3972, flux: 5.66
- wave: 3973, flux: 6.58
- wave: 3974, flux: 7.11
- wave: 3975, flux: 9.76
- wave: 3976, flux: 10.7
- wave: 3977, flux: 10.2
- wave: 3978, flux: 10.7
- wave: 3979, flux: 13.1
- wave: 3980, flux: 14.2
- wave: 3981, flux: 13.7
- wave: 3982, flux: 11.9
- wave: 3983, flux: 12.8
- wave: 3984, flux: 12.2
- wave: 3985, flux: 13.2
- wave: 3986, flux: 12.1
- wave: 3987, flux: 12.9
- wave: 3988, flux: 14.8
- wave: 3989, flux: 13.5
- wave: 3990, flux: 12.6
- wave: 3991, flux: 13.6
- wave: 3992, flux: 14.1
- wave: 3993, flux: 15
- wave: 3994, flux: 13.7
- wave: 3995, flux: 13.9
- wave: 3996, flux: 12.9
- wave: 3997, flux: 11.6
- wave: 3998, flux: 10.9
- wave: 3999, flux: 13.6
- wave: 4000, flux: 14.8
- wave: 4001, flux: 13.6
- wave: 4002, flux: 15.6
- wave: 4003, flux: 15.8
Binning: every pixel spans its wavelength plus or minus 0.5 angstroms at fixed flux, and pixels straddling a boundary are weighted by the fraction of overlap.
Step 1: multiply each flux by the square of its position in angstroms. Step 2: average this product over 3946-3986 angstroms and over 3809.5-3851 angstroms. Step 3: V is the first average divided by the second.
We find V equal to 1.5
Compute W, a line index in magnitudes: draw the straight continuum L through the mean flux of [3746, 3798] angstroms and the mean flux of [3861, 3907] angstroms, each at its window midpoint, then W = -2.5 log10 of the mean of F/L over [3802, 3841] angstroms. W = 0.313 mag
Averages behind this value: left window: 9.3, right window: 7.77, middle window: 6.49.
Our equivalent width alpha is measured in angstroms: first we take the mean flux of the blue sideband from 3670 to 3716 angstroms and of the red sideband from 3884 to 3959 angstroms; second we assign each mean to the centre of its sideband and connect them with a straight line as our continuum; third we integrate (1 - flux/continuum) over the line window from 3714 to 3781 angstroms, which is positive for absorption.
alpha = 9.6 angstroms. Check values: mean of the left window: 9.81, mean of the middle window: 8.06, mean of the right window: 8.18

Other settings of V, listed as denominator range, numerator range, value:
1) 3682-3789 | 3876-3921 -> 1.10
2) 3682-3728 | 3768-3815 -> 1.15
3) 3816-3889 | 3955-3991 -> 1.54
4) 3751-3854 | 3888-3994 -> 1.13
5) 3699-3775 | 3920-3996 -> 1.17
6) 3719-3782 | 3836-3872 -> 0.87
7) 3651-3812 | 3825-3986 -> 0.89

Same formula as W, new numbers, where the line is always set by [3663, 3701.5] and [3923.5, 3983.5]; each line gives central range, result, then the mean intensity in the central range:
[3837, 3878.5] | 0.247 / 6.6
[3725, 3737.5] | 0.454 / 6.38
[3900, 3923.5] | -0.224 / 9.47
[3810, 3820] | 0.194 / 7.34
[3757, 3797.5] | -0.058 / 9.67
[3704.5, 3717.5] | 0.021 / 9.7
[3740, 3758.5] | 0.273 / 7.37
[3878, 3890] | 0.167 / 6.86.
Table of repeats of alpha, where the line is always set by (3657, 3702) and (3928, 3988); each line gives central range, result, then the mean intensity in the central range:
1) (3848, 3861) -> 4.11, 5.98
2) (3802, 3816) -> 0.20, 9.1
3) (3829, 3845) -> 6.11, 5.51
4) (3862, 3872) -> 1.66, 7.19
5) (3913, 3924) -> -1.74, 9.36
